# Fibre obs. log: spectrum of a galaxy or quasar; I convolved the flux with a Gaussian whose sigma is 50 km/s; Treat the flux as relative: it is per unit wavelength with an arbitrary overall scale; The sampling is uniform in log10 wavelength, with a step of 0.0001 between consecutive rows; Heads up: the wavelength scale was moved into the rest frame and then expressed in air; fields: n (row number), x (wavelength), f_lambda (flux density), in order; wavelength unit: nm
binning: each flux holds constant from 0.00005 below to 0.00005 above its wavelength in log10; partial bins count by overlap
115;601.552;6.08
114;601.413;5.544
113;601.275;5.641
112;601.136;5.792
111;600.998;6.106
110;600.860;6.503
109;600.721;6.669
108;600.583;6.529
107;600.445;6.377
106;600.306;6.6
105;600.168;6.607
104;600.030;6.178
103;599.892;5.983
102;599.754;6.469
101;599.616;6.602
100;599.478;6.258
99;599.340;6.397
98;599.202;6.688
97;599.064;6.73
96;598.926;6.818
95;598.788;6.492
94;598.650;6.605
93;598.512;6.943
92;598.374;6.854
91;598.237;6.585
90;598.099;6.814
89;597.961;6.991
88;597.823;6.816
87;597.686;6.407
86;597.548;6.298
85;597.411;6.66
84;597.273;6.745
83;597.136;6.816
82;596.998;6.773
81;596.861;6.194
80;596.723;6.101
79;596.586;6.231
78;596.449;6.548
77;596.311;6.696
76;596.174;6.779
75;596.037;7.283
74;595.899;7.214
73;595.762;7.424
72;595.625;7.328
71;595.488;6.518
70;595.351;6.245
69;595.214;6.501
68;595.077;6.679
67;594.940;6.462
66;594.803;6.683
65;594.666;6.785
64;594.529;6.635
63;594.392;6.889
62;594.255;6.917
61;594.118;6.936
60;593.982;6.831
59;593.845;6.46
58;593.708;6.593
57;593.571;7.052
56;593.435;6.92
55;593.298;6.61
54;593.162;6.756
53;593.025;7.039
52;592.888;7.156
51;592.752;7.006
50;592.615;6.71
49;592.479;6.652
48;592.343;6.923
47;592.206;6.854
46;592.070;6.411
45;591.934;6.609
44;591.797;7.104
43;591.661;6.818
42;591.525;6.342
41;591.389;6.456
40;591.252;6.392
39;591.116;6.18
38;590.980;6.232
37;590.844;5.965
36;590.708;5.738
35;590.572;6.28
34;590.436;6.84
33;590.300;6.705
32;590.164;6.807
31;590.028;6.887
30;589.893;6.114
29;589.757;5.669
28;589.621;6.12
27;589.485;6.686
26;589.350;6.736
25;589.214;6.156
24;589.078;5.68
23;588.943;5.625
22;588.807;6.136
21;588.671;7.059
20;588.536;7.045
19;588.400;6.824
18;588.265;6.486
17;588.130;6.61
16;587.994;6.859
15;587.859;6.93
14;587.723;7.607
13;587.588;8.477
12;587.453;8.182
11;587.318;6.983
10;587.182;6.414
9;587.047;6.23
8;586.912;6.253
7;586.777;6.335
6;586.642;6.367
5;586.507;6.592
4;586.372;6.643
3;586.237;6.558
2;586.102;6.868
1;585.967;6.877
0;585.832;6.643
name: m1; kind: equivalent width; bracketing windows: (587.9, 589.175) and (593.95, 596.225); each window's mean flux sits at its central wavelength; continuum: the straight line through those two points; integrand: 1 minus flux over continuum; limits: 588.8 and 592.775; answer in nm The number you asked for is 0.11 nm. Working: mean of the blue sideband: 6.48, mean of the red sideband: 6.83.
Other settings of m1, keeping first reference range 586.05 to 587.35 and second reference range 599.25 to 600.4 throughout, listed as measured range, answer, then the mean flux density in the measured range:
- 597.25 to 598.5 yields -0.056 nm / 6.7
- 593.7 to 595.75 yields -0.090 nm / 6.72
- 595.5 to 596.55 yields -0.092 nm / 6.99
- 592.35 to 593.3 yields -0.061 nm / 6.87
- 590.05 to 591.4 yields 0.021 nm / 6.37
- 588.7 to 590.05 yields 0.063 nm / 6.18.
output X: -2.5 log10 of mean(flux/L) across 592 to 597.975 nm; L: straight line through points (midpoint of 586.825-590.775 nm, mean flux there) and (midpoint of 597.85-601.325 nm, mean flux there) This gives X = -0.030 mag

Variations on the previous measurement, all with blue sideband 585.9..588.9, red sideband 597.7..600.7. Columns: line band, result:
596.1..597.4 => 0.01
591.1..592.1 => 0.03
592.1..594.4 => -0.02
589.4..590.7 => 0.06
